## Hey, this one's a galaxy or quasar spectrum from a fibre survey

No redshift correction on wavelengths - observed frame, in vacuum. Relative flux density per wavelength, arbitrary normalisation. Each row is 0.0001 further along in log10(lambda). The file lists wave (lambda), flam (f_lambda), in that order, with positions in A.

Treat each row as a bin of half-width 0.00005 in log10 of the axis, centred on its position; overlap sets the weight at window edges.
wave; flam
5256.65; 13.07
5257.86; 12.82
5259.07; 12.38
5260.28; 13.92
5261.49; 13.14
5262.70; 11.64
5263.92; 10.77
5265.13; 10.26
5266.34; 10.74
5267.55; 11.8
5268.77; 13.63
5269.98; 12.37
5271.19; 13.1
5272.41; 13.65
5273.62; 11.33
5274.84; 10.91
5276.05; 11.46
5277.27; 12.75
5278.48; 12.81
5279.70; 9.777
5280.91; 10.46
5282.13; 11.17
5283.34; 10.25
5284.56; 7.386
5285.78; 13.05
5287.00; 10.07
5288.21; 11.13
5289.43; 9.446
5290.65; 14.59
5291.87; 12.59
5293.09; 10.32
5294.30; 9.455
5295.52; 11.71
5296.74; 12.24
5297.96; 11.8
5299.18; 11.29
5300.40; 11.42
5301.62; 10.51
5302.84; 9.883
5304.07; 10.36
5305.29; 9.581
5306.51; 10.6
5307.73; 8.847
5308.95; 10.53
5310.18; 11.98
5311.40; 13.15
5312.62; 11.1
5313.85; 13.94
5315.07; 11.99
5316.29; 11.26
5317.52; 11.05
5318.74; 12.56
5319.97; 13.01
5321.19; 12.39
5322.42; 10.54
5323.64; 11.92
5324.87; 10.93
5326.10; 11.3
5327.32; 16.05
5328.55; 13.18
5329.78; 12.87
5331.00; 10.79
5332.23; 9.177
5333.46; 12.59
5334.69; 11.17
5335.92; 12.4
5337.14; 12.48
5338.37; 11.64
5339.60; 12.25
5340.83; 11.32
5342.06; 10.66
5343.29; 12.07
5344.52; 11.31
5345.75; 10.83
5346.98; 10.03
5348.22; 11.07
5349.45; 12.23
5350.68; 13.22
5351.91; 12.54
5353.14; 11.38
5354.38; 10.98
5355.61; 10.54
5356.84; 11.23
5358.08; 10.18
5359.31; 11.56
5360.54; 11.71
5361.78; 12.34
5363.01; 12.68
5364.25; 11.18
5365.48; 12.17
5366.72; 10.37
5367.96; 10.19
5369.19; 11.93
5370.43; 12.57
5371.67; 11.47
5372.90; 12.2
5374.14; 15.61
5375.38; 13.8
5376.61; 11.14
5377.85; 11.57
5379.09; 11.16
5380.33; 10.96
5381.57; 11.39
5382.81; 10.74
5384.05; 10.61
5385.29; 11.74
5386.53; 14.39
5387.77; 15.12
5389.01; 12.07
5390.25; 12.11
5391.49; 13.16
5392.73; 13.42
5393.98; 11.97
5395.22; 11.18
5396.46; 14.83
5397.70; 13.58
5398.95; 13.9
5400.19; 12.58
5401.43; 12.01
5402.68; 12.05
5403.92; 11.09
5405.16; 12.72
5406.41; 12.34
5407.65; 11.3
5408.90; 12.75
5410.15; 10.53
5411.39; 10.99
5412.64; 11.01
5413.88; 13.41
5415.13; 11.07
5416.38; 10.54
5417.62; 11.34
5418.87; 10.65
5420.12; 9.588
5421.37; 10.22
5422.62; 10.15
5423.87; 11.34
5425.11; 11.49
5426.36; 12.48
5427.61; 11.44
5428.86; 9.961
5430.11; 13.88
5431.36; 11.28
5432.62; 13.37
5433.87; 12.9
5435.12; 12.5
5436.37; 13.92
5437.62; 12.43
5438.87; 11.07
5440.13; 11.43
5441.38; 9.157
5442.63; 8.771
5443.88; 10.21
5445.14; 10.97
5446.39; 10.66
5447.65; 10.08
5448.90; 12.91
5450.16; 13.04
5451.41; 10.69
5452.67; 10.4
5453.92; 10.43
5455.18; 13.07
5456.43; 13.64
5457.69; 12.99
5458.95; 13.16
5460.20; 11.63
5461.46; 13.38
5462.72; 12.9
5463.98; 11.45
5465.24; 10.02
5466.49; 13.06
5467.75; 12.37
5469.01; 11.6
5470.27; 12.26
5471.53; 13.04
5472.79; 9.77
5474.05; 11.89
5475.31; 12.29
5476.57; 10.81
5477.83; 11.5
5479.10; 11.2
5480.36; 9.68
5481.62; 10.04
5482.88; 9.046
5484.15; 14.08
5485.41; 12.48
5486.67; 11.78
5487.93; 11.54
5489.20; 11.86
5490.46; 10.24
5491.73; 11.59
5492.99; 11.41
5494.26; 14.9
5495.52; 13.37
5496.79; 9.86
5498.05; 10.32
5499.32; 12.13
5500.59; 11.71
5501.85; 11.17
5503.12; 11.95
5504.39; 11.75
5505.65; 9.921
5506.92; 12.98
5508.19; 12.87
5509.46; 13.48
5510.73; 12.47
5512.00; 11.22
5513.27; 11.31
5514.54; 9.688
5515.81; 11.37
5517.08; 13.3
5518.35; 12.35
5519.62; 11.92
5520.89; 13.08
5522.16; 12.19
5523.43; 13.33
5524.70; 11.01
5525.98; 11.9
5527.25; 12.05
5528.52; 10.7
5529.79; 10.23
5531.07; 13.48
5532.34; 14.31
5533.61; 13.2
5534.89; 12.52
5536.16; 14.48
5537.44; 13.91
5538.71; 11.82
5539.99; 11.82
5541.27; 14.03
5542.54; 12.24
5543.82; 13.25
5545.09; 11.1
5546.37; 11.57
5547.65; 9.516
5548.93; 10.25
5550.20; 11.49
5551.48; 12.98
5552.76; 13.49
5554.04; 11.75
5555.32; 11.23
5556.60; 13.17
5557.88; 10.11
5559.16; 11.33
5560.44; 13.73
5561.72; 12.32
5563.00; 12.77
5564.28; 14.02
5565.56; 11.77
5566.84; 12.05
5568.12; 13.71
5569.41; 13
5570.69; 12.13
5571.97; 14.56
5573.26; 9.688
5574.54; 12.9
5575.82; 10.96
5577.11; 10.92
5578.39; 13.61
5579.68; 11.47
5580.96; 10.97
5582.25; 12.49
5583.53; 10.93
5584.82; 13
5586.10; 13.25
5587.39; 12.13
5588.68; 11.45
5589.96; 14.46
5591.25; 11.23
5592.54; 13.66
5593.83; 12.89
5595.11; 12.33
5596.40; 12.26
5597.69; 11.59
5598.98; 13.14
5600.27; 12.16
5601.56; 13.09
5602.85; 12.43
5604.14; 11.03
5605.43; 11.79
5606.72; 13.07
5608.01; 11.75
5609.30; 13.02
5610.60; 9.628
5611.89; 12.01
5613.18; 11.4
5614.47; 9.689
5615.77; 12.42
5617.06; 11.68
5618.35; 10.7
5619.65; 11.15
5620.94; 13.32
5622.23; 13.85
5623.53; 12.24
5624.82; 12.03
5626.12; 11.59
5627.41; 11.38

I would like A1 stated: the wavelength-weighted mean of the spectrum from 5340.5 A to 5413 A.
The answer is 11.9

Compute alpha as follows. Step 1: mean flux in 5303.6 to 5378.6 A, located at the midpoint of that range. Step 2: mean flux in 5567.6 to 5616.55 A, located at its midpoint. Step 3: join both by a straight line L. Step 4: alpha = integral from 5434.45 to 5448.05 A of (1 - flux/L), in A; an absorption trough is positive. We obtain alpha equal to 1.0 A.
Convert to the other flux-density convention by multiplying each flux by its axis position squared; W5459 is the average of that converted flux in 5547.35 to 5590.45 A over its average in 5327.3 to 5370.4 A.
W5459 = 1.1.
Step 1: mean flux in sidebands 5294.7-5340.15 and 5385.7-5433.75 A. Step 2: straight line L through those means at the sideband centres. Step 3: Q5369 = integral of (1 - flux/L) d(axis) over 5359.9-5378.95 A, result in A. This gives -0.3 A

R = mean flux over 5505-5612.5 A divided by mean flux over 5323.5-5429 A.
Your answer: 1.03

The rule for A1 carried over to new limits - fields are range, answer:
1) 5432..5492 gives 11.7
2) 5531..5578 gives 12.4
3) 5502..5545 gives 12.3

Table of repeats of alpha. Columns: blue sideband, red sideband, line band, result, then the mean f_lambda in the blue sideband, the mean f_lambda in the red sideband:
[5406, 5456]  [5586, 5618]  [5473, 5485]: 0.47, 11.4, 12.1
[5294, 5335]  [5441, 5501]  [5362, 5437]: -2.92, 11.5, 11.6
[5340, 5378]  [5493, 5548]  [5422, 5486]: 1.60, 11.7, 12.1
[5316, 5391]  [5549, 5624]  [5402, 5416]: 0.22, 11.8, 12.2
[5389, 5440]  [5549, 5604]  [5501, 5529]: 0.61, 12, 12.3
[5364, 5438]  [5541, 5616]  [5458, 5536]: 1.16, 12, 12.1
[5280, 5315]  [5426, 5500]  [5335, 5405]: -4.05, 11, 11.7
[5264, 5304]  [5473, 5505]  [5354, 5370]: 0.10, 11.3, 11.5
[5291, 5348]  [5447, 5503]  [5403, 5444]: 0.75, 11.5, 11.7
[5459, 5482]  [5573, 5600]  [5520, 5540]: -0.97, 11.7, 12.2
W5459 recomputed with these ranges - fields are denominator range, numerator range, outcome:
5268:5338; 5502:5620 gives 1.16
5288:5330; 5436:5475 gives 1.07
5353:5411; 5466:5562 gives 1.04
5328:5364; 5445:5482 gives 1.06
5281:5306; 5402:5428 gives 1.09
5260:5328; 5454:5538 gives 1.12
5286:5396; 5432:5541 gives 1.07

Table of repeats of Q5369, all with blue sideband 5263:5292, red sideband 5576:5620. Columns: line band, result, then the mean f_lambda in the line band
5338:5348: 0.28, 11.2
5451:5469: -0.47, 12.1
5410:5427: 0.92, 11.1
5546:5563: 0.19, 11.8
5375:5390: -0.50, 12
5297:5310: 1.05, 10.6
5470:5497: 0.51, 11.6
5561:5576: -0.73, 12.5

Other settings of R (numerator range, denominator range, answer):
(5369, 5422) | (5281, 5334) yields 1.06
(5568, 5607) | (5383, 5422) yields 1.02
